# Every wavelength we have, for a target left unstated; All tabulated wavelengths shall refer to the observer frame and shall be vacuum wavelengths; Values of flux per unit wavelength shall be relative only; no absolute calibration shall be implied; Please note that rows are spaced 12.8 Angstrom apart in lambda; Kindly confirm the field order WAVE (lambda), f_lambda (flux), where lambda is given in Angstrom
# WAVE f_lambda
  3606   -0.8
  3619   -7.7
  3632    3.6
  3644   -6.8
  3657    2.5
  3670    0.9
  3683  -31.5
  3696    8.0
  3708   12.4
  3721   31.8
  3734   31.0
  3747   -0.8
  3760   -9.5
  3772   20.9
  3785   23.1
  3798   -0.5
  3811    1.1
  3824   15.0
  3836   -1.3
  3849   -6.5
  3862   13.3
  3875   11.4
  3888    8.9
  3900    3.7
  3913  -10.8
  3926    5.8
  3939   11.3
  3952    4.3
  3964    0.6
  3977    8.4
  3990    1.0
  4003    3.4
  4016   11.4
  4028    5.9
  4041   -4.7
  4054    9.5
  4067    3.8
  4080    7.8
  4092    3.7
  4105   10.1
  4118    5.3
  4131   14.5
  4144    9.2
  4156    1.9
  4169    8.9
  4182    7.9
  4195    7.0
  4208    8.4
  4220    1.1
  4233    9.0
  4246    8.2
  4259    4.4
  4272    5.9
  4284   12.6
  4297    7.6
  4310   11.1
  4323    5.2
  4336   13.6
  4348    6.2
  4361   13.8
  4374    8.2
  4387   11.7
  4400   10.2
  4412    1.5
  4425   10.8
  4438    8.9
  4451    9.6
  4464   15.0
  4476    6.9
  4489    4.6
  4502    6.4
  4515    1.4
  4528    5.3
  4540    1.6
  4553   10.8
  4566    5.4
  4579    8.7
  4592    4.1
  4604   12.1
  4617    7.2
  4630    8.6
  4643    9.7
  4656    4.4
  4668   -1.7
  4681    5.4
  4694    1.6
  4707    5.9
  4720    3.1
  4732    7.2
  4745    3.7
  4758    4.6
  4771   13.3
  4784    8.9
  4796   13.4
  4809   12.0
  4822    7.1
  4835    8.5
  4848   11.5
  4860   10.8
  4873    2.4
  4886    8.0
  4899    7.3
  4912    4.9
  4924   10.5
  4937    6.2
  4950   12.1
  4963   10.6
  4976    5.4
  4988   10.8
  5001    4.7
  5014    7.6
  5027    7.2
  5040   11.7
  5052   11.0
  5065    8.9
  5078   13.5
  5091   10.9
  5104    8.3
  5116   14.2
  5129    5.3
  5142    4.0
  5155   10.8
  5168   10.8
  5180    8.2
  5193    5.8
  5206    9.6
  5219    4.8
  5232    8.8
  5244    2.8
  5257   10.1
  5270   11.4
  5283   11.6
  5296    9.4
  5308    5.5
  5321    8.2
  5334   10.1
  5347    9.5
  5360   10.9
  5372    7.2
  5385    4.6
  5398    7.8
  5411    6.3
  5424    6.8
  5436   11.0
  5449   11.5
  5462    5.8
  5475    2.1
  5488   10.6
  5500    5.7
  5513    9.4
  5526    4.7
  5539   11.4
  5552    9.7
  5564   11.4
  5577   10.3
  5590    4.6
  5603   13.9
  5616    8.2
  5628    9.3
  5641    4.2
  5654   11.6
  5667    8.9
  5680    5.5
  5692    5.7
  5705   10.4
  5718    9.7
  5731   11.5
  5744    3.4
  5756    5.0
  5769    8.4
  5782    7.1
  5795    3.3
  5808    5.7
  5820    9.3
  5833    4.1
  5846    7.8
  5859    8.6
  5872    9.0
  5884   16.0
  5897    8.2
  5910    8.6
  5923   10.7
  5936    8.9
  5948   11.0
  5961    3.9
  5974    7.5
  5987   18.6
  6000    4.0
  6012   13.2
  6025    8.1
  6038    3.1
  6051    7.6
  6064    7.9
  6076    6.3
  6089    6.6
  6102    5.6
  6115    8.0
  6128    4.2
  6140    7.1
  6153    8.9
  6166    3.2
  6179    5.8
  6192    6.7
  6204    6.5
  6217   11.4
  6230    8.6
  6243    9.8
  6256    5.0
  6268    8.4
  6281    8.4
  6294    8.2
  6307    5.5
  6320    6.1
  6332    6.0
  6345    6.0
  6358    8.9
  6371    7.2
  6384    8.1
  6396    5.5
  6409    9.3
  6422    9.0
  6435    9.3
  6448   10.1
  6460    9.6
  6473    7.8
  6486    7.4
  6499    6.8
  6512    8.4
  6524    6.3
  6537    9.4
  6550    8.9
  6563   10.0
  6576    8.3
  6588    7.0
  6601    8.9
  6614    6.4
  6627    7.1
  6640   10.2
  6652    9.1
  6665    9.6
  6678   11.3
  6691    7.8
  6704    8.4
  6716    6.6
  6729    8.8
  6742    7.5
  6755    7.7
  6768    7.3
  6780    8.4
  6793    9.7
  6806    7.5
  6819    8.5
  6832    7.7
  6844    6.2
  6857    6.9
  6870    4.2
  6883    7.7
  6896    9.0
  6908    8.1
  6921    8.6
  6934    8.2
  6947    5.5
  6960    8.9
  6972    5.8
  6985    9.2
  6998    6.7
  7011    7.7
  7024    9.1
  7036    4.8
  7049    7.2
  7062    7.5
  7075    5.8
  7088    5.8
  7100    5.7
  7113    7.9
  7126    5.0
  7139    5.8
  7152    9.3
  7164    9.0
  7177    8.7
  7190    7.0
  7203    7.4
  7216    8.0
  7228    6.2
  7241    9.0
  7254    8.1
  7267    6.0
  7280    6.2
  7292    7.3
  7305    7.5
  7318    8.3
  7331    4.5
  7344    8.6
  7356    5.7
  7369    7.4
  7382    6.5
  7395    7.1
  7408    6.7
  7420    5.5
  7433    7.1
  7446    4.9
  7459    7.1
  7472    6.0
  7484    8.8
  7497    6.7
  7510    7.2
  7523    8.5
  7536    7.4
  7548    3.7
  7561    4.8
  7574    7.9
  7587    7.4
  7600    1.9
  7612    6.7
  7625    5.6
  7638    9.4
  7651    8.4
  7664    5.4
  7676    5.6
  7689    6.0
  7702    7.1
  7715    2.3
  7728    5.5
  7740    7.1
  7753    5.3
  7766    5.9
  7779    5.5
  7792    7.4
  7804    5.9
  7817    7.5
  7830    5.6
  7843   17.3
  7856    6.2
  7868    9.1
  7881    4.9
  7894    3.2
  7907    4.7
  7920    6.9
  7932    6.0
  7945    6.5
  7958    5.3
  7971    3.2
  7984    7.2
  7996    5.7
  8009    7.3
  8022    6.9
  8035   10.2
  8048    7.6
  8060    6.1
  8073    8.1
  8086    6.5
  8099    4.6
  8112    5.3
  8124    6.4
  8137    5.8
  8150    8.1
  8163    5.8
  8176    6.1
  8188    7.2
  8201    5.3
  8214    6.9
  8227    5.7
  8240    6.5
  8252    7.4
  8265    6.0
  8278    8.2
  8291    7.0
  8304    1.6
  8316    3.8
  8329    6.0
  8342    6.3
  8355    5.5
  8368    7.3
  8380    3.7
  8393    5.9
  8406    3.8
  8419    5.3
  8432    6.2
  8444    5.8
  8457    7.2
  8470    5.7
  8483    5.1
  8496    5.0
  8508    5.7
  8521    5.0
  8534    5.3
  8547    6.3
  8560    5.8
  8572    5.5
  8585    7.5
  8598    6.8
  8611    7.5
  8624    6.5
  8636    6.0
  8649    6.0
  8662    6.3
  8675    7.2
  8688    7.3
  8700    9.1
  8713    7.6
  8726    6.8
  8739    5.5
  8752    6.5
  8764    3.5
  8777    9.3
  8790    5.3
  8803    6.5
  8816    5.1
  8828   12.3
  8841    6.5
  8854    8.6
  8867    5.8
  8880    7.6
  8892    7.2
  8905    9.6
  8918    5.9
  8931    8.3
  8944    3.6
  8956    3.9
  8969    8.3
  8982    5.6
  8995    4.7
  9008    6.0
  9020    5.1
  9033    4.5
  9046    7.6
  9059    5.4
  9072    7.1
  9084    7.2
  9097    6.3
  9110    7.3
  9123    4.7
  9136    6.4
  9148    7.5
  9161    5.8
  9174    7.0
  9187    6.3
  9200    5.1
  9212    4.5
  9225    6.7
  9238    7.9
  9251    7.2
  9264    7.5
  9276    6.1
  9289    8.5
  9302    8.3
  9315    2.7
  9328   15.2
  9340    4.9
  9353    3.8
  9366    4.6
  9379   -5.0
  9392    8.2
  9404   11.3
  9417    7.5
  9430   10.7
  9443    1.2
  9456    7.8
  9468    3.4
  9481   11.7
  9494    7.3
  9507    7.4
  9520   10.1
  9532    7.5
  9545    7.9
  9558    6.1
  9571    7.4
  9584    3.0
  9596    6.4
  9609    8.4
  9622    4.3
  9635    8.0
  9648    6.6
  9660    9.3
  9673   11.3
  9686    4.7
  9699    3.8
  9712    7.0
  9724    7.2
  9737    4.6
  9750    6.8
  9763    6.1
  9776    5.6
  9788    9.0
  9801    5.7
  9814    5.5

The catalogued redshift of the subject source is 0.195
